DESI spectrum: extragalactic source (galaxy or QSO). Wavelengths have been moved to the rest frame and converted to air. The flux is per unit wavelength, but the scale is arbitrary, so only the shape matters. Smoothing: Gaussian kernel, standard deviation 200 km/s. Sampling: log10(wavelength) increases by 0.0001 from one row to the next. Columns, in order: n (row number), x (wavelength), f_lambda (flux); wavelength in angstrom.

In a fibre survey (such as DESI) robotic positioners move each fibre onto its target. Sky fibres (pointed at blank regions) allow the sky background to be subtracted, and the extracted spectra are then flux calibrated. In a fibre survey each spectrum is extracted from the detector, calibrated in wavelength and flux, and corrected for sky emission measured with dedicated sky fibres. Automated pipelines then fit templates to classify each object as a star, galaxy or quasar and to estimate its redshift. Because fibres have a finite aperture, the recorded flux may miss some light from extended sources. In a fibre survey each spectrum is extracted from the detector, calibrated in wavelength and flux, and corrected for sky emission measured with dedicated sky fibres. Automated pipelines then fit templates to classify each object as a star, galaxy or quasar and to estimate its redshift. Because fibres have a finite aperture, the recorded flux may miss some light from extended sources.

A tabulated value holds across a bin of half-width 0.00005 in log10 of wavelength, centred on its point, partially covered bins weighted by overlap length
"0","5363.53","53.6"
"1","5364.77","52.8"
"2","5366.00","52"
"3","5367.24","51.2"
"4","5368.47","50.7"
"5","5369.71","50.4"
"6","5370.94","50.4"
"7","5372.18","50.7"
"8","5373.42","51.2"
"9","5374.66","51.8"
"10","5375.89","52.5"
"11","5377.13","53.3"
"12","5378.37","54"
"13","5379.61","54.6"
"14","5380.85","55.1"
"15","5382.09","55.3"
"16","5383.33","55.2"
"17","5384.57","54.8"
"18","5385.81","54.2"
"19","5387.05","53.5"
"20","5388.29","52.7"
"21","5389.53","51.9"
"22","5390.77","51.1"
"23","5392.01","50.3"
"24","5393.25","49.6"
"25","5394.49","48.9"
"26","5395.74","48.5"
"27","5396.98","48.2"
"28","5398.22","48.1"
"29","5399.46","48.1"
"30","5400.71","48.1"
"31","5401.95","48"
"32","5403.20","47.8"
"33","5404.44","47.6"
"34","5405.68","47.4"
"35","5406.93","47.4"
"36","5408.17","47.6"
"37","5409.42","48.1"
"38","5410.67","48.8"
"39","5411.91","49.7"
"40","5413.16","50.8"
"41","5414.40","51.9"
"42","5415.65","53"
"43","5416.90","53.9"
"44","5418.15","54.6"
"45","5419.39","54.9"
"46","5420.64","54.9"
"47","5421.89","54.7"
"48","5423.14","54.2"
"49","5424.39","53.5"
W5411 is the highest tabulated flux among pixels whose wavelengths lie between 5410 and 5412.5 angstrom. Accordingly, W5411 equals 49.7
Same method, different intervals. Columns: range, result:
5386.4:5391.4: 53.5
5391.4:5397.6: 50.3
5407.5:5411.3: 48.8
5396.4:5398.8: 48.2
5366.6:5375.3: 51.8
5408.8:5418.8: 54.6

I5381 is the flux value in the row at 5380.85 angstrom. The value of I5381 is 55.1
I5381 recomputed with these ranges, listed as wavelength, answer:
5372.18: 50.7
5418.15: 54.6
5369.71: 50.4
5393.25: 49.6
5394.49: 48.9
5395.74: 48.5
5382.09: 55.3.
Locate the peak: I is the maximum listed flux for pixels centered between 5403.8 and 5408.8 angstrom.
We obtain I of 47.6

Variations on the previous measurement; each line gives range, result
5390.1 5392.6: 51.1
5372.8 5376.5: 52.5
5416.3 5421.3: 54.9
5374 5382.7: 55.3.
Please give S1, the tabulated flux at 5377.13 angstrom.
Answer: 53.3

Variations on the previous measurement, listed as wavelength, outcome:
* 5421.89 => 54.7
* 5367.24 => 51.2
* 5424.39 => 53.5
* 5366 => 52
